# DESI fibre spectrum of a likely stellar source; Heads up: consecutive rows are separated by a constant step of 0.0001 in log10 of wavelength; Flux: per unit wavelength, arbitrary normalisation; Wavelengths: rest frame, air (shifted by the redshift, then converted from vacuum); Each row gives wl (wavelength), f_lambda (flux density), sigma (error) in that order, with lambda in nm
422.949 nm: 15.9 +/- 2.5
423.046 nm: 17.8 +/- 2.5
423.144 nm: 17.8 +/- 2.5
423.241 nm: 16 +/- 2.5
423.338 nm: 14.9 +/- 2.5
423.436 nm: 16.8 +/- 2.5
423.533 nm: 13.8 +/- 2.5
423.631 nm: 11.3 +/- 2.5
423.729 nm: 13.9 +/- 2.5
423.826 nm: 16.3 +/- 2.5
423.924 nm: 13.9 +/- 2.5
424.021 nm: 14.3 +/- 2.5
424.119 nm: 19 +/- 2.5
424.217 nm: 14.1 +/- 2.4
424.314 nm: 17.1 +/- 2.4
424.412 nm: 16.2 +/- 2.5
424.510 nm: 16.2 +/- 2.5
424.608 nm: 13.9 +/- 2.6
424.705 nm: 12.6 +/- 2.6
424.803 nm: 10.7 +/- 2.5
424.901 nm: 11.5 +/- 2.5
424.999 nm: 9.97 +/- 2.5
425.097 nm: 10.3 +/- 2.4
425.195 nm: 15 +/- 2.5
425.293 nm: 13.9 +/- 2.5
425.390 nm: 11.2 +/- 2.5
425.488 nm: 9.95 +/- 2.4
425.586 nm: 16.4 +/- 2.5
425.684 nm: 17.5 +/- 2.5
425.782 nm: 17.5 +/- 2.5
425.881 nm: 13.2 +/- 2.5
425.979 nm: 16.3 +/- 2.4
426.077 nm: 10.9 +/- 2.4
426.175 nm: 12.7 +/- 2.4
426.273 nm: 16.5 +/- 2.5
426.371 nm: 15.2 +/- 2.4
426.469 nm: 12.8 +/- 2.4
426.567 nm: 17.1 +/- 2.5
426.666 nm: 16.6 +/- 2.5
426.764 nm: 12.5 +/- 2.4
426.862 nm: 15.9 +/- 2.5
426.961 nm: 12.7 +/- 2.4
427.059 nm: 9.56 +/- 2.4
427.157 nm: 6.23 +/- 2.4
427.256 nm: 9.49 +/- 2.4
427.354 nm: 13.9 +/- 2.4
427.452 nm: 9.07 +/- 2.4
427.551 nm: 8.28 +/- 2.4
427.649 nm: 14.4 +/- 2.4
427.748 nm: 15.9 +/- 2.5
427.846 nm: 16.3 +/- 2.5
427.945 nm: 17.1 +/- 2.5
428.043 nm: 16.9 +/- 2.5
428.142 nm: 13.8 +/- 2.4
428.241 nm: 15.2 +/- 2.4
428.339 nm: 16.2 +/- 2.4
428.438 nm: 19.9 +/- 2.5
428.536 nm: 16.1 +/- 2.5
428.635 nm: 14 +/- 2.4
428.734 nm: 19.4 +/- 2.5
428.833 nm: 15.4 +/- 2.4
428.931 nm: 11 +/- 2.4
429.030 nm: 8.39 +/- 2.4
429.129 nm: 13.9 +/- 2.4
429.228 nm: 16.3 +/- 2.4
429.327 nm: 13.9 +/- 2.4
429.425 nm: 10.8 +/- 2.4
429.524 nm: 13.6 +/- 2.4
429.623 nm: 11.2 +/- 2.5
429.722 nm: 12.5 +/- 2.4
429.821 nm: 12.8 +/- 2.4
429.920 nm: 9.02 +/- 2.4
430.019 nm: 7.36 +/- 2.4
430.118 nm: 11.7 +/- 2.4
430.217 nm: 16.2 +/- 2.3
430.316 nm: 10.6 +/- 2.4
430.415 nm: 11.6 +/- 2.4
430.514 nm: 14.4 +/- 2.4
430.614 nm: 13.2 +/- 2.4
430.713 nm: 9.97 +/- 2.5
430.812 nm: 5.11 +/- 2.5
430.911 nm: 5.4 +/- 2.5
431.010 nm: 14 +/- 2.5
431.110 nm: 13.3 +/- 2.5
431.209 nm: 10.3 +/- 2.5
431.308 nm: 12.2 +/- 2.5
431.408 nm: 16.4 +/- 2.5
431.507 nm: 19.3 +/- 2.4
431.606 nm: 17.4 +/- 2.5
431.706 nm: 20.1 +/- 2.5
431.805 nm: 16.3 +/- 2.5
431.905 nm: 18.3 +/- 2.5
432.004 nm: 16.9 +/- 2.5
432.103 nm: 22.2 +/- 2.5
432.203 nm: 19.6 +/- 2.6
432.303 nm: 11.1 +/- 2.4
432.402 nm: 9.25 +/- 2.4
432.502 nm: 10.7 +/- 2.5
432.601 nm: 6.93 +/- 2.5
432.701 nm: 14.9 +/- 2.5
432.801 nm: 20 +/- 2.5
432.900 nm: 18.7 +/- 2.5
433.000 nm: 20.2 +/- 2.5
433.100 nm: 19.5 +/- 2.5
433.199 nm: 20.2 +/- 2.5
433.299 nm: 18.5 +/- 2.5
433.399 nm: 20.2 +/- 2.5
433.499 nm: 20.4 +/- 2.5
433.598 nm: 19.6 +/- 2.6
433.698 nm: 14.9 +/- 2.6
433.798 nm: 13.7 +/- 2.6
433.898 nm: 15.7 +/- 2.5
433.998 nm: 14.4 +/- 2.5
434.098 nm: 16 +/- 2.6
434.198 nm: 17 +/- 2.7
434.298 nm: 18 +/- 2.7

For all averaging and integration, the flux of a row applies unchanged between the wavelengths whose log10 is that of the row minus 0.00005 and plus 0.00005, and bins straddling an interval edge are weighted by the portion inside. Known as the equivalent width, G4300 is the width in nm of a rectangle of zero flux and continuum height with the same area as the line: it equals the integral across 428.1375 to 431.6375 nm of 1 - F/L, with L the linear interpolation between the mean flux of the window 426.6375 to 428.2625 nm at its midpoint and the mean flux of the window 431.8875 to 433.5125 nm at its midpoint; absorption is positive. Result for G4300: 0.39 nm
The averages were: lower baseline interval 13.1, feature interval 13.1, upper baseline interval 16.8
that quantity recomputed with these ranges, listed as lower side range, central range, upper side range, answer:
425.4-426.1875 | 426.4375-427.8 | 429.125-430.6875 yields 0.117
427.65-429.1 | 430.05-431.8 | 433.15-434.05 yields 0.361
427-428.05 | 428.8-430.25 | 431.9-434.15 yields 0.172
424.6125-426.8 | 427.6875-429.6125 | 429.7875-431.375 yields -0.433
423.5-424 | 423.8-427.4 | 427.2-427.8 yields -0.247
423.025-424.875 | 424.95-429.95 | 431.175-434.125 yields 0.628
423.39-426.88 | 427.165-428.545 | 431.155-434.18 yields 0.081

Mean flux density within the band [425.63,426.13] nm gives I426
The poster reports 15.1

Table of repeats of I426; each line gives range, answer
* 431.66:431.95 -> 18.2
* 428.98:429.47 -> 12.7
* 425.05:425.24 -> 12.6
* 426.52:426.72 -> 16.7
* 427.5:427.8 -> 12.9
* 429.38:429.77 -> 12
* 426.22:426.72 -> 15.6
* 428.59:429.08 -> 13.6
